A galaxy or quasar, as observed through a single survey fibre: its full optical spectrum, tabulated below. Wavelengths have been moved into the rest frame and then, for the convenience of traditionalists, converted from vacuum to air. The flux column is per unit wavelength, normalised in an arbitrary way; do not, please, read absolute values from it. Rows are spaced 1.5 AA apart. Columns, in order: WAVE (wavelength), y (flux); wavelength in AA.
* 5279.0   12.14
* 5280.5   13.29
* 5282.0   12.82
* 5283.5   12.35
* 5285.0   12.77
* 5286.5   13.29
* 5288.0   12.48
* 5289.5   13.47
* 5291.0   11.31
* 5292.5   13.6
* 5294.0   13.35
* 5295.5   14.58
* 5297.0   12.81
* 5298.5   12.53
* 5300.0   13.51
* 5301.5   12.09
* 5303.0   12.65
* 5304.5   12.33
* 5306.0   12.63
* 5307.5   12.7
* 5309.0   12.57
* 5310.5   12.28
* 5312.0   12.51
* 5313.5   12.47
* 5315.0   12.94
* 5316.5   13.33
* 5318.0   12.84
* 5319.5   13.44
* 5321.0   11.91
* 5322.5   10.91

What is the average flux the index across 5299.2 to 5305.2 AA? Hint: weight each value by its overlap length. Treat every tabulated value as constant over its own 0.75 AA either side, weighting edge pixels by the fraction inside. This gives 12.6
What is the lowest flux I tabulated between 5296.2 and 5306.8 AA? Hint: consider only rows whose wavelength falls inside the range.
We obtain 12.09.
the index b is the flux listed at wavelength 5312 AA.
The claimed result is 12.51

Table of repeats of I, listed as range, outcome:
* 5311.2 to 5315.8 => 12.47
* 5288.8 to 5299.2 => 11.31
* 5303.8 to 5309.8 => 12.33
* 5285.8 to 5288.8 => 12.48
